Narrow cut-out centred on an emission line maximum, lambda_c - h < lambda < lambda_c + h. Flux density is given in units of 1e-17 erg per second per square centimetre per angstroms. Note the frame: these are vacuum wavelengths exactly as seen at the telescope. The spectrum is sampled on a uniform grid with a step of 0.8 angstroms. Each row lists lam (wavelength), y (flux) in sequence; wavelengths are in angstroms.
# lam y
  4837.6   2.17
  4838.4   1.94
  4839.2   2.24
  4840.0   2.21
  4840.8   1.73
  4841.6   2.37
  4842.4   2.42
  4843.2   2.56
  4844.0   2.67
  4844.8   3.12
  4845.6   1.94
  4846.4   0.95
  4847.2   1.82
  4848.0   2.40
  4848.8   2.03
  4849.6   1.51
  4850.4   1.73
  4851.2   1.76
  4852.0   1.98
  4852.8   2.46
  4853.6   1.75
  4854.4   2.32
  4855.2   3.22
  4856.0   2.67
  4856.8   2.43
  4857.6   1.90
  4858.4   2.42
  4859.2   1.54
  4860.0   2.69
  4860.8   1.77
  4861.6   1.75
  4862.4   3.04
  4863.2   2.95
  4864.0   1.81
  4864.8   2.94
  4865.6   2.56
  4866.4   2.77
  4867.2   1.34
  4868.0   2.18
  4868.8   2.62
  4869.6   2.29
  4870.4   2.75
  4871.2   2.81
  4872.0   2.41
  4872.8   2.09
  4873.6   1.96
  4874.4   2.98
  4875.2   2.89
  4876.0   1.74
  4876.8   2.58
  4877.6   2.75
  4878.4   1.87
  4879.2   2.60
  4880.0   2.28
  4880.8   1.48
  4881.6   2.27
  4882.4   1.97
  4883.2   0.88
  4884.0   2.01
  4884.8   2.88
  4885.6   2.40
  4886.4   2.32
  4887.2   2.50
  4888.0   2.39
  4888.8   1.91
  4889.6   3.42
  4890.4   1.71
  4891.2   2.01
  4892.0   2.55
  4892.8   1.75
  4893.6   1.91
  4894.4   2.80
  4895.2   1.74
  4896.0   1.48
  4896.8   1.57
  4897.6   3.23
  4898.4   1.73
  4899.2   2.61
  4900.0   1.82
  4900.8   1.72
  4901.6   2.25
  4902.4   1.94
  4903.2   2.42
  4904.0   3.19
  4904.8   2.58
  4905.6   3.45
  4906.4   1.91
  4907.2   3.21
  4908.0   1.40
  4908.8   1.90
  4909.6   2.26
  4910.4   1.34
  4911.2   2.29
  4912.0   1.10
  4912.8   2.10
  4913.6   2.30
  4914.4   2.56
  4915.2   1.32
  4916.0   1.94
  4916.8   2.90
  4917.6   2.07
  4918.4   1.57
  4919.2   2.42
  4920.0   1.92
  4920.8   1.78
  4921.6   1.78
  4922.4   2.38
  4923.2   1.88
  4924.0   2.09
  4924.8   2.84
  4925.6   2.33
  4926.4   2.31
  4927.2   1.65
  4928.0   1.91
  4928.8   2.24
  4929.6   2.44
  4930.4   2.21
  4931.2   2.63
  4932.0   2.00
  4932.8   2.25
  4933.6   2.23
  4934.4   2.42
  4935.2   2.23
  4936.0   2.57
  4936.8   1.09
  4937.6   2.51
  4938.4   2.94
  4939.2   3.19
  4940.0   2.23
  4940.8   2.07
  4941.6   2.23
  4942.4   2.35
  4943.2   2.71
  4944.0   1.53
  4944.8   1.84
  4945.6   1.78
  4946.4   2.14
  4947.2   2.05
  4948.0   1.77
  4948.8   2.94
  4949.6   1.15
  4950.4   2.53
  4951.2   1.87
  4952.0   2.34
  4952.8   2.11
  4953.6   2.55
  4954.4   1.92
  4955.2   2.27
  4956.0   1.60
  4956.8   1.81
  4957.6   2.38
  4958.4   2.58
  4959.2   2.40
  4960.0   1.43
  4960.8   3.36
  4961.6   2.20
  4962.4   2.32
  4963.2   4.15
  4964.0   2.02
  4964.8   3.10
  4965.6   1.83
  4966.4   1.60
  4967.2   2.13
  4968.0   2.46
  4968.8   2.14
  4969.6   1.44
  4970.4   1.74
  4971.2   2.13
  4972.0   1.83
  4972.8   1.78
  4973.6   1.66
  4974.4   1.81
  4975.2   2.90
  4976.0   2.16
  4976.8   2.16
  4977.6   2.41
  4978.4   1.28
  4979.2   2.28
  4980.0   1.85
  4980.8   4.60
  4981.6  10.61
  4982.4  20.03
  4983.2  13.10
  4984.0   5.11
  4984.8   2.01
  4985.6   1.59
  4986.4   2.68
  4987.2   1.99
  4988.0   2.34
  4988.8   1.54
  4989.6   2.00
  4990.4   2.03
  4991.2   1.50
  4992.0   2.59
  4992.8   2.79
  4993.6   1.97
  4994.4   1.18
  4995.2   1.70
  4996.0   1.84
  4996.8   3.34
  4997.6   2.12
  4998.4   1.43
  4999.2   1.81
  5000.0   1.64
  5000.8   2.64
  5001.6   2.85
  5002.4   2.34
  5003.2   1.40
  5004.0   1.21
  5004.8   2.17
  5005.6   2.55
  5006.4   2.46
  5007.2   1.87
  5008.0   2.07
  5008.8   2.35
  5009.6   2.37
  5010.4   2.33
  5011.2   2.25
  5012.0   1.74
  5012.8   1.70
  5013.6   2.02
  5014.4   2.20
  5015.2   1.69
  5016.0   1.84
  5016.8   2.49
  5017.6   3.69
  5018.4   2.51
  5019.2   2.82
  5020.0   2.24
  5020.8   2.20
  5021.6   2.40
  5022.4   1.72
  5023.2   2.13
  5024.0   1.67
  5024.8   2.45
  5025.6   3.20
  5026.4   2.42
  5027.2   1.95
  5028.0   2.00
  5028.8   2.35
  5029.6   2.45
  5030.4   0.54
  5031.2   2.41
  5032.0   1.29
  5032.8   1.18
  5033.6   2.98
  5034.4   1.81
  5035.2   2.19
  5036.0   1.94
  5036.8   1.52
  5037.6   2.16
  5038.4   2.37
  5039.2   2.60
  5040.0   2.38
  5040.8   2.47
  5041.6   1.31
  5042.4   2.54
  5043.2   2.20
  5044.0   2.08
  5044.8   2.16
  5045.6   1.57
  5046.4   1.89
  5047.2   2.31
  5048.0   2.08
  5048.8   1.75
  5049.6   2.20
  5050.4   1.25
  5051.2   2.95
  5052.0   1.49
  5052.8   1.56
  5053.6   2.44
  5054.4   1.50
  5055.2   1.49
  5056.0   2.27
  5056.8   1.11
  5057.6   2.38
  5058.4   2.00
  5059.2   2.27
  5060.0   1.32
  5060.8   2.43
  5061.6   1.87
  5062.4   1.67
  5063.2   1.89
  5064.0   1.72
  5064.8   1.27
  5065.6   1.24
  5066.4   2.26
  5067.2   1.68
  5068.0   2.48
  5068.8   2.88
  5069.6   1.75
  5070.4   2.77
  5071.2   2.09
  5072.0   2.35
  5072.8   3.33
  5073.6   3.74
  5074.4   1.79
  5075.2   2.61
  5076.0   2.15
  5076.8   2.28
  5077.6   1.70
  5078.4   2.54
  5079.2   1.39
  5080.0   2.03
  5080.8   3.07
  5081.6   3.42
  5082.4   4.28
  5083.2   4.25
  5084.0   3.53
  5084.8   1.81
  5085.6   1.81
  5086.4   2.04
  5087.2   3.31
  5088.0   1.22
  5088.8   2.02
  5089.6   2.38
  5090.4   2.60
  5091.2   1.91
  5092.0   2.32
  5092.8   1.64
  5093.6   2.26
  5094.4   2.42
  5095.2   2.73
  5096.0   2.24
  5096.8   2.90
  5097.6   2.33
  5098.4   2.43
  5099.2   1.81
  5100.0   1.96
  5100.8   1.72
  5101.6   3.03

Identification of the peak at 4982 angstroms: H-beta 4861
